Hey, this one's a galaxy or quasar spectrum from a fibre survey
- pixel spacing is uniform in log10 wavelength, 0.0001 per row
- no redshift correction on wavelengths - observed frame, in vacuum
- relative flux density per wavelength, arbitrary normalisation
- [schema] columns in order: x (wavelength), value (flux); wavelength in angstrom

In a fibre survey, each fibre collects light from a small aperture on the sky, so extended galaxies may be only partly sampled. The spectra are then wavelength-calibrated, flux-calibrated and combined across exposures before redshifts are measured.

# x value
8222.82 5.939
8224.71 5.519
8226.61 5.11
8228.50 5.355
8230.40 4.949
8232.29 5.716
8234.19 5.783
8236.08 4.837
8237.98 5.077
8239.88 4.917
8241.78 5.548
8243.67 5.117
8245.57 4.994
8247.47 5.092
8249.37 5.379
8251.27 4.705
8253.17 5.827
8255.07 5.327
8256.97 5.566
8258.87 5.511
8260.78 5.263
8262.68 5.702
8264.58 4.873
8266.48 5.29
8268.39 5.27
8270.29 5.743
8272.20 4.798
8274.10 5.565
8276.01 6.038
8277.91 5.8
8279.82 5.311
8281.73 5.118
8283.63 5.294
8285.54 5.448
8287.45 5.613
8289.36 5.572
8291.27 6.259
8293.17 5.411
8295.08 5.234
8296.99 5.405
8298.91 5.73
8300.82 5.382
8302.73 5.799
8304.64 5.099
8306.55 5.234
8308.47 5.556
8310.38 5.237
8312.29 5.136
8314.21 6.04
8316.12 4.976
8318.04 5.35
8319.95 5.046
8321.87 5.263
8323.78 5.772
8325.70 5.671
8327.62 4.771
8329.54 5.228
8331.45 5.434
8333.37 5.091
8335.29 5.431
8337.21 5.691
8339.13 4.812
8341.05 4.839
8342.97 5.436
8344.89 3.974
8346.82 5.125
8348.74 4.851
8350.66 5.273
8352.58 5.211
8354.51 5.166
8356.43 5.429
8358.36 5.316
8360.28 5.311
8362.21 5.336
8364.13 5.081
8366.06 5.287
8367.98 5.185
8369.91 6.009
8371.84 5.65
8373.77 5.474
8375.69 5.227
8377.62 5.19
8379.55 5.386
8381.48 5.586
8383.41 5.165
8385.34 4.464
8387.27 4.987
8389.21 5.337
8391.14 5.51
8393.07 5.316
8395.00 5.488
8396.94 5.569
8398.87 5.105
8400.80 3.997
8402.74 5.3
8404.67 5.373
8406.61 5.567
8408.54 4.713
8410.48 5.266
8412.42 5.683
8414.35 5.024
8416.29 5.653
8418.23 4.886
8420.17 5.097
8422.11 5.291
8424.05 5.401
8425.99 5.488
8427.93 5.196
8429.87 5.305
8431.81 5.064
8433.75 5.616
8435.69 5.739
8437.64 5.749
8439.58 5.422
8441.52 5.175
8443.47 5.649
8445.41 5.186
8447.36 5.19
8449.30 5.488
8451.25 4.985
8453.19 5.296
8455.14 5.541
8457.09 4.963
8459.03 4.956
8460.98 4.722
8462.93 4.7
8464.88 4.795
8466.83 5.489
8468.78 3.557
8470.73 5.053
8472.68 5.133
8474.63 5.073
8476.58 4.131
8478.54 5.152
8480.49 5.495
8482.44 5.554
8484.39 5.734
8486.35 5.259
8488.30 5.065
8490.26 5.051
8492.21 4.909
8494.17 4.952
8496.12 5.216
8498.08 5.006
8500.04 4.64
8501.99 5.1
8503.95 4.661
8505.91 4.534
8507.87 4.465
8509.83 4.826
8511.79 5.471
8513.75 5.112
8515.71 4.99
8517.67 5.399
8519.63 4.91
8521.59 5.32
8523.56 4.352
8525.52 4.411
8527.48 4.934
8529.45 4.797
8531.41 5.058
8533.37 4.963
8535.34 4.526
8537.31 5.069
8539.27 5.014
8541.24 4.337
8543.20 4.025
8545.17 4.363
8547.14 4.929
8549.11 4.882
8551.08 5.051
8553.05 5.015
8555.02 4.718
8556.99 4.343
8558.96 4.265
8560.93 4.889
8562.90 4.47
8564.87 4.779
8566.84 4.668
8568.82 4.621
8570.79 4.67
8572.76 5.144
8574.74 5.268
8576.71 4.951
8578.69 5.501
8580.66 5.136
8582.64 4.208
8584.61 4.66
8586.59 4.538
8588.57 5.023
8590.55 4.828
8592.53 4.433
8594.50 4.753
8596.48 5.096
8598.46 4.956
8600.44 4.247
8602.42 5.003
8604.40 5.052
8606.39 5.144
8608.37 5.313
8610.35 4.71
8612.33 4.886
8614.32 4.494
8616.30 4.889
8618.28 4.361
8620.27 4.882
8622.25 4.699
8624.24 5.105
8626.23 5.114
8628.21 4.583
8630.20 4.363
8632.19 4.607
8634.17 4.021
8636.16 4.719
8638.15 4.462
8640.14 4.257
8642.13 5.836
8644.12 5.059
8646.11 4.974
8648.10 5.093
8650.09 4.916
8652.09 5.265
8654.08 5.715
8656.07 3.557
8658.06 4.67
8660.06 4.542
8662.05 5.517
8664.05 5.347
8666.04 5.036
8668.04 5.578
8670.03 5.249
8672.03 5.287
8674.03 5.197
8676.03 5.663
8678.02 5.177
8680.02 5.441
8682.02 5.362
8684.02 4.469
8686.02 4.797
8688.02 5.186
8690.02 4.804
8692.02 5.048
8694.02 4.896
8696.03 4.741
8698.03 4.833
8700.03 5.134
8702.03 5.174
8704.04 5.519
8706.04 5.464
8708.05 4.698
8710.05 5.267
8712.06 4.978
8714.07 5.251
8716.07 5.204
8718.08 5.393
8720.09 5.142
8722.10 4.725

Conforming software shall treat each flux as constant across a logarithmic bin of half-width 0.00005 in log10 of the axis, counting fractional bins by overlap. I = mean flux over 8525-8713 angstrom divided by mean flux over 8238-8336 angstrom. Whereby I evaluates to 0.9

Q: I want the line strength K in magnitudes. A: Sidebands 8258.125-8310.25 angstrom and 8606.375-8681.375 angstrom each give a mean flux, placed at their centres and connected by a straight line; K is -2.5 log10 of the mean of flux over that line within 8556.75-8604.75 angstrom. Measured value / 0.05 mag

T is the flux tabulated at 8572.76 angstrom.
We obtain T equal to 5.144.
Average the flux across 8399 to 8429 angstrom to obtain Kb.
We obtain 5.19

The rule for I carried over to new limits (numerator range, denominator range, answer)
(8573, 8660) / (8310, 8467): 0.92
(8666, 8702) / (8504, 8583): 1.06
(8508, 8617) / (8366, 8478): 0.93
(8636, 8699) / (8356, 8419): 0.95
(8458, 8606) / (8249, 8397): 0.91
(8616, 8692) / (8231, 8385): 0.93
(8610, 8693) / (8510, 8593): 1.02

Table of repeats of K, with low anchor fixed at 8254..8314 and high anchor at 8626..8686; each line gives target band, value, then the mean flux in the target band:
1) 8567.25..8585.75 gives 0.04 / 4.9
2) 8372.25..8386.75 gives 0.02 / 5.22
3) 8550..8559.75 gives 0.09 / 4.69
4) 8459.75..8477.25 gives 0.10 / 4.75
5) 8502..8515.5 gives 0.06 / 4.87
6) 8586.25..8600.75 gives 0.06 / 4.77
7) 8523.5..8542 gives 0.08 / 4.77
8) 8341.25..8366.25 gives 0.05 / 5.12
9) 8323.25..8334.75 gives 0.02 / 5.31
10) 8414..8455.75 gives -0.02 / 5.34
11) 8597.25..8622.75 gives 0.04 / 4.82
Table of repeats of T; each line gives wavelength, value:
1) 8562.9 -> 4.47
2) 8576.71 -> 4.951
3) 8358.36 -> 5.316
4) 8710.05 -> 5.267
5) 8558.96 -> 4.265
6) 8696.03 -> 4.741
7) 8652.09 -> 5.265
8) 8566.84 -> 4.668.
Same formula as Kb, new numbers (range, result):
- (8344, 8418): 5.22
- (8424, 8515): 5.11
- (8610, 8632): 4.73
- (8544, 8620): 4.79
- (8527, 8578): 4.76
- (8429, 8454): 5.38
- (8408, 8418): 5.26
